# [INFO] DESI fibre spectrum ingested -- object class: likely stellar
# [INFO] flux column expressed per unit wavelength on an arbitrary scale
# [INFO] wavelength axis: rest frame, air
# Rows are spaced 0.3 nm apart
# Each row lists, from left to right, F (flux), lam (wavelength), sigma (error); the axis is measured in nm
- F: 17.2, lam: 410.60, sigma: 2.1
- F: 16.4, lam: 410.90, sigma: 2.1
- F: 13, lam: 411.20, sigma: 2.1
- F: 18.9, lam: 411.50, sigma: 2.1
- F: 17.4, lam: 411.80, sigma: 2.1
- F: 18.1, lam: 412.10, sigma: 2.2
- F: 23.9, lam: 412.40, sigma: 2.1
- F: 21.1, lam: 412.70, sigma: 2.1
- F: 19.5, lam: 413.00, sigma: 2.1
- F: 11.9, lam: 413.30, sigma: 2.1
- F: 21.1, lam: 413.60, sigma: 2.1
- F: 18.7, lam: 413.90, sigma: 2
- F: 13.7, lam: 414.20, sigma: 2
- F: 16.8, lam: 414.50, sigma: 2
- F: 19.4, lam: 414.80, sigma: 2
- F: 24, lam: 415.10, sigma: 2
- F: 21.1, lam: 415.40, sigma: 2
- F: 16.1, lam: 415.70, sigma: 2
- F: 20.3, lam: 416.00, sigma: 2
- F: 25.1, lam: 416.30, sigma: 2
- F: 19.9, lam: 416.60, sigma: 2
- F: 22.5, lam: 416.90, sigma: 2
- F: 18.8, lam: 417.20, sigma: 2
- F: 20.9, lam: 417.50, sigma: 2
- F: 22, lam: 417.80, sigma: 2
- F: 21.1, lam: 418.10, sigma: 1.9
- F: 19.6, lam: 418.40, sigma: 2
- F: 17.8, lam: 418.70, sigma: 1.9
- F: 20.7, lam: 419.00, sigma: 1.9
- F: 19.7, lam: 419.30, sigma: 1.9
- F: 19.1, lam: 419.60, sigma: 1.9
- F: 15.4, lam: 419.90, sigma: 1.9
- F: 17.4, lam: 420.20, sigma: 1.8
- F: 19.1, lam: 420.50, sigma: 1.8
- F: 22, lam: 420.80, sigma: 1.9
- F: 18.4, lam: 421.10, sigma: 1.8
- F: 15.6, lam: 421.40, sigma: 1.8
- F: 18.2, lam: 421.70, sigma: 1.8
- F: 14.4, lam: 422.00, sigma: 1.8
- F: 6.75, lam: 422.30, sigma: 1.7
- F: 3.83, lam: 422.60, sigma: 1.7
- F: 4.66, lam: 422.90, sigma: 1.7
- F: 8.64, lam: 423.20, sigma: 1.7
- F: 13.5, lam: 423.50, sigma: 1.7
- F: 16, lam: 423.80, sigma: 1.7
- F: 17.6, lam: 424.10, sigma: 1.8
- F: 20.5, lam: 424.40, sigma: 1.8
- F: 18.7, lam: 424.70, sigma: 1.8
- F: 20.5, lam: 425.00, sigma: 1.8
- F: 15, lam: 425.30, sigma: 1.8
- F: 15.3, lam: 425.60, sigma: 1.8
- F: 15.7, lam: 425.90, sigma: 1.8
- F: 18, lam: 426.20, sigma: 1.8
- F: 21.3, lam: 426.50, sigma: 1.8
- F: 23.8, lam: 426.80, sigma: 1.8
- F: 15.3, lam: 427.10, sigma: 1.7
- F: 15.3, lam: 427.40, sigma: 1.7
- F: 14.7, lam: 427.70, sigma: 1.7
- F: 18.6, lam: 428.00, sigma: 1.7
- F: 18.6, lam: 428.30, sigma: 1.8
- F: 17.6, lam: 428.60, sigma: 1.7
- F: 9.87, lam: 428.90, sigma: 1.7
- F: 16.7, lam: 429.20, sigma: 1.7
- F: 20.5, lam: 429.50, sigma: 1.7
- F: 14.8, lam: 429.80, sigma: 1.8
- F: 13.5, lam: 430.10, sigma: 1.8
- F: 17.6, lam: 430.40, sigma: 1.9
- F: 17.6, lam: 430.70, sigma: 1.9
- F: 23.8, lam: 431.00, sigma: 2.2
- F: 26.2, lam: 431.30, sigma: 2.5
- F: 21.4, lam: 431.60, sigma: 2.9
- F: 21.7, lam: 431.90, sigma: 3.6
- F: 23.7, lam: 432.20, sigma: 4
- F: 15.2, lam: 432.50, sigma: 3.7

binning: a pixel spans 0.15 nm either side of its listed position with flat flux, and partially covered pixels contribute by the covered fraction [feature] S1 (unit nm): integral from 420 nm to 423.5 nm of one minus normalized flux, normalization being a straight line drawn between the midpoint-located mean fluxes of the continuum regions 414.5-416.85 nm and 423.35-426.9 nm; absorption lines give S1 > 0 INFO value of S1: 1.00 nm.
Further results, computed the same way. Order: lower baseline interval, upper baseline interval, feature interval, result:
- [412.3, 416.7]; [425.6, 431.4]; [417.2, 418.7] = -0.107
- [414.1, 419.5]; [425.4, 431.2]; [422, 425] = 0.917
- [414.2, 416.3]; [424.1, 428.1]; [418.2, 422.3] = 0.205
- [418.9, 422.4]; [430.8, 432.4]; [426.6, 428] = 0.212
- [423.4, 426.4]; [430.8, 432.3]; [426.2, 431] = 0.730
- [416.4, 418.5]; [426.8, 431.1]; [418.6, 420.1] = 0.123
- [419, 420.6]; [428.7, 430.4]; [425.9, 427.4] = -0.233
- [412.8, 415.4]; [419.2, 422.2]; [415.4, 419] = -0.470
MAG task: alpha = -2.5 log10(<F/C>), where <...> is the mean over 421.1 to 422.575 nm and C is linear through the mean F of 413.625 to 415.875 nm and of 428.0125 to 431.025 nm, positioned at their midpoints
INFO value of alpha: 0.31 mag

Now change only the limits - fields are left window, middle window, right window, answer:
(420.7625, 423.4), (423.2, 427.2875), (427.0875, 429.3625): -0.23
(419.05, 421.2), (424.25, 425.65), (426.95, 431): -0.04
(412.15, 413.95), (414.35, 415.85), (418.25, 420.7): -0.02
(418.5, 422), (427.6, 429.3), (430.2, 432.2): 0.27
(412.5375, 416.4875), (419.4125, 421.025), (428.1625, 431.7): 0.01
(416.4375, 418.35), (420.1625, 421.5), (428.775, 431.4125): 0.07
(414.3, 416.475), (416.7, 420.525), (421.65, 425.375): -0.11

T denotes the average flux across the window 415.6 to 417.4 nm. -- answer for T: 20.6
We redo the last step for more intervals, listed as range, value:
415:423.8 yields 17.4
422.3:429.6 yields 15.6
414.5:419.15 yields 20.5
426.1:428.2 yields 18.2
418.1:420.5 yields 18.7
